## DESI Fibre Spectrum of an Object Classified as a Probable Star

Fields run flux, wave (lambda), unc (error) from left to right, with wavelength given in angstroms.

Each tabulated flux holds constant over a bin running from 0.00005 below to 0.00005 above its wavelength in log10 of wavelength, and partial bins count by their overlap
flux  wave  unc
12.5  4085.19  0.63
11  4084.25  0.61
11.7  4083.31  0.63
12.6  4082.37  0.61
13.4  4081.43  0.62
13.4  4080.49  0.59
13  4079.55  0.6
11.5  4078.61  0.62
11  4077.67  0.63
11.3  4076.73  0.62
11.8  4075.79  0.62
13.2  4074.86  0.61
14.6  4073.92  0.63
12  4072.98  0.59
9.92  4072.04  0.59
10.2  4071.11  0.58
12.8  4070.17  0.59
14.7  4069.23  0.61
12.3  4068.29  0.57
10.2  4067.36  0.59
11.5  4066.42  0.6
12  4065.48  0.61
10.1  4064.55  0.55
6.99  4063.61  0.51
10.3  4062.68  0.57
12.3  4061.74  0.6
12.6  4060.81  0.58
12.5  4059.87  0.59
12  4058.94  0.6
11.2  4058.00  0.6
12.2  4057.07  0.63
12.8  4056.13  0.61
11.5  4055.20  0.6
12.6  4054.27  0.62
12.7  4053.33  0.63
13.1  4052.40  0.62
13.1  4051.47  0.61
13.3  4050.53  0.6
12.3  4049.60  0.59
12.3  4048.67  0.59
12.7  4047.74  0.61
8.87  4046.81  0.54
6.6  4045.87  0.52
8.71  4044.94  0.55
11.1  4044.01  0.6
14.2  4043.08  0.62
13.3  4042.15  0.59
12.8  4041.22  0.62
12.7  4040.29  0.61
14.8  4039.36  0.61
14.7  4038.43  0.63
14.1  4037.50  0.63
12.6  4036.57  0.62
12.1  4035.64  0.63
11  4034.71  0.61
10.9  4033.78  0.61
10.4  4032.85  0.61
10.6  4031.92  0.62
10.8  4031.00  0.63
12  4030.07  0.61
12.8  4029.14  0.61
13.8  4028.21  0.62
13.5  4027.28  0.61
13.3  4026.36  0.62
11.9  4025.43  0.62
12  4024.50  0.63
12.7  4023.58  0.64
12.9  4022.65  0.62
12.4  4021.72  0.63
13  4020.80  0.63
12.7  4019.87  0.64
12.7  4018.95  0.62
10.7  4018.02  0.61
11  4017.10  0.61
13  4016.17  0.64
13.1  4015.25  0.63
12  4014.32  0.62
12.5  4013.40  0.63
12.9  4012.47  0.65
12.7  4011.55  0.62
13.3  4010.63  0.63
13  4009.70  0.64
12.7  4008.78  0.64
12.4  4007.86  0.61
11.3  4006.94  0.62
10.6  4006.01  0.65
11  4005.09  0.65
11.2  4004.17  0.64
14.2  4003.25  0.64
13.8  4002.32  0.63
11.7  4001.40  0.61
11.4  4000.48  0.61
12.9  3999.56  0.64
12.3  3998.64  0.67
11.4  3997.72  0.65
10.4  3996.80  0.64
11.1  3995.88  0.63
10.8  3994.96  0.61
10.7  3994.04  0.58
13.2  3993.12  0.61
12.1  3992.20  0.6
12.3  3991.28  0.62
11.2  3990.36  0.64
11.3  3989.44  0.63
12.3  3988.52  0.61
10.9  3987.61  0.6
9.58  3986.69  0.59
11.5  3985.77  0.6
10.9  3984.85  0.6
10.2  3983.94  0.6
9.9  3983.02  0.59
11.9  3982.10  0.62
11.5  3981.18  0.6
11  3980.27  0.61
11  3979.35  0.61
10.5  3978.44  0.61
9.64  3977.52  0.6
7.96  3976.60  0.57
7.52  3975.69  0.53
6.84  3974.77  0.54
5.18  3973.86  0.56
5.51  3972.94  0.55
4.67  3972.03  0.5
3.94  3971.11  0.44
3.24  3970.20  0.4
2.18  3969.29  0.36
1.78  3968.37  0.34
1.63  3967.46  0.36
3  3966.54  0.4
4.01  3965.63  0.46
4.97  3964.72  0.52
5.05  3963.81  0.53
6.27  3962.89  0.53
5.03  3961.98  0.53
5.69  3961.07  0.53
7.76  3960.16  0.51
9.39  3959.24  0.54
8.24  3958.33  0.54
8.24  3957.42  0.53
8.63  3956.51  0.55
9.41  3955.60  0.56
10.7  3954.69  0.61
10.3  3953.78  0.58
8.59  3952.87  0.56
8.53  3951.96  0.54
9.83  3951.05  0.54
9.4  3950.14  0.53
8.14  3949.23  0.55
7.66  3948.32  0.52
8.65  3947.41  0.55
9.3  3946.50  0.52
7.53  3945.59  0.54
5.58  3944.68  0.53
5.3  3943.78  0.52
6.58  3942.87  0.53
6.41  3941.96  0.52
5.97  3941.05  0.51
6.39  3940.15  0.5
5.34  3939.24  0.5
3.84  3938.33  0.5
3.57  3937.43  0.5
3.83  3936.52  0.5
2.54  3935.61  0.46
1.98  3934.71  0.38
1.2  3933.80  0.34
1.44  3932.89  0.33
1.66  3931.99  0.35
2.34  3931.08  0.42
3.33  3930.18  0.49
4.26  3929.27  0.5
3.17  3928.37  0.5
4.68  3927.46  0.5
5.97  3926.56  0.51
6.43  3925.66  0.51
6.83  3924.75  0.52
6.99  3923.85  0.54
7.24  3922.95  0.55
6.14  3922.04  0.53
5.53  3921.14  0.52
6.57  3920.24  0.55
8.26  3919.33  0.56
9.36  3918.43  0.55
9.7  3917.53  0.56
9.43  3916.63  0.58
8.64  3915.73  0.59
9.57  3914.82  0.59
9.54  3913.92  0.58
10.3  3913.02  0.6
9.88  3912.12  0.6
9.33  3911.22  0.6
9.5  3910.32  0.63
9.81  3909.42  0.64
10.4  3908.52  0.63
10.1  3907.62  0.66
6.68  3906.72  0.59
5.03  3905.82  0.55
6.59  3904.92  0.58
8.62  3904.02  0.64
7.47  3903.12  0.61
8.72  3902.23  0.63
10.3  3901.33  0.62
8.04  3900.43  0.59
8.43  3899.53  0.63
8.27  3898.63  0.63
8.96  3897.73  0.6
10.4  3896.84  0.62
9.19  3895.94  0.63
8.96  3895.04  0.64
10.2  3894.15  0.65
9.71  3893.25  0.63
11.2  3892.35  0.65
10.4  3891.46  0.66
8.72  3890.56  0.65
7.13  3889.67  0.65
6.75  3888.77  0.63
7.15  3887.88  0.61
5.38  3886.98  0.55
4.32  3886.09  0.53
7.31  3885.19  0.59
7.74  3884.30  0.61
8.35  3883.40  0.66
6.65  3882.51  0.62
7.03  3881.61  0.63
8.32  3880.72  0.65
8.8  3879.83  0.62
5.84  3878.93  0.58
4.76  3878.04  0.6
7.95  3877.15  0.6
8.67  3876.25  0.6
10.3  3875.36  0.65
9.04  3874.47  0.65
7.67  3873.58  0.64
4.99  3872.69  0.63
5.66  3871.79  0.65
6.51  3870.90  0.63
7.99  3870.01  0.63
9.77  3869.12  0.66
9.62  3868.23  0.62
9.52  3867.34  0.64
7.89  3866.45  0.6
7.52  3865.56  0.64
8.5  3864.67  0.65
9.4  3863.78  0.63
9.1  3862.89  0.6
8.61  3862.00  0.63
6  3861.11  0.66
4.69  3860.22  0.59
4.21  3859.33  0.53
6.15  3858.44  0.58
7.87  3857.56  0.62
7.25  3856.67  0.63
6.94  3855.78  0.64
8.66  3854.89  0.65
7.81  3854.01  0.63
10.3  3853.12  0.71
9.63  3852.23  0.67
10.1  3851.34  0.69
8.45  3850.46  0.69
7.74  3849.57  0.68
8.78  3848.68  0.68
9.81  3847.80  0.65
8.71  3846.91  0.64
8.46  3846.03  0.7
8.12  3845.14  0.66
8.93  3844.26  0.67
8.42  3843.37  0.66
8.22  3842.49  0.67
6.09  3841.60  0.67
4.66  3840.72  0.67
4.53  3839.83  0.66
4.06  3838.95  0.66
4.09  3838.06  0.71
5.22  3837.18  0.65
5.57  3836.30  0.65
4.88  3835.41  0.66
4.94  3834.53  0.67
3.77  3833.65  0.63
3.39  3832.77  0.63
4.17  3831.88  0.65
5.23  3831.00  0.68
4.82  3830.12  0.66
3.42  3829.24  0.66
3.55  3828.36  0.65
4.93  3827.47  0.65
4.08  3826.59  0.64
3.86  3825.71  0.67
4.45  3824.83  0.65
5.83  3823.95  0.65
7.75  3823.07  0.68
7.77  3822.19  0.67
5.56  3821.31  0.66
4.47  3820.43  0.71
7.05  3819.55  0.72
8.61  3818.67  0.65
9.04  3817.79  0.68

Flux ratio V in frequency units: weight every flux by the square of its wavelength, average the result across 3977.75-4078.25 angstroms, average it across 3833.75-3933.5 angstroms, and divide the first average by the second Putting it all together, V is 1.71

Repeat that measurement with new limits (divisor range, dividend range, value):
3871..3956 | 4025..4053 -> 1.77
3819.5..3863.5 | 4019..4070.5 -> 2.08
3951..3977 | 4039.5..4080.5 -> 1.98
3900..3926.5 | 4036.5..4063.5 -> 1.57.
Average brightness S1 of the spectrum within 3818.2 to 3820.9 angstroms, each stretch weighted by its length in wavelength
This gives 6.72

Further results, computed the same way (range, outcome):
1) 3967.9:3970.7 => 2.43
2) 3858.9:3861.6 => 5.03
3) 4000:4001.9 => 11.6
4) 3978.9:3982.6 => 11.3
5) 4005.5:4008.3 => 11.4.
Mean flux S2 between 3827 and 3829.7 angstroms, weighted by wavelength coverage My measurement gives 3.97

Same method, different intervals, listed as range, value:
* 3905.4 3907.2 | 5.94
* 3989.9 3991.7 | 11.7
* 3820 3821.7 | 5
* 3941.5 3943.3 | 6.48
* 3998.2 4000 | 12.6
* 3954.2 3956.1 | 10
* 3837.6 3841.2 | 4.36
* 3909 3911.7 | 9.55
